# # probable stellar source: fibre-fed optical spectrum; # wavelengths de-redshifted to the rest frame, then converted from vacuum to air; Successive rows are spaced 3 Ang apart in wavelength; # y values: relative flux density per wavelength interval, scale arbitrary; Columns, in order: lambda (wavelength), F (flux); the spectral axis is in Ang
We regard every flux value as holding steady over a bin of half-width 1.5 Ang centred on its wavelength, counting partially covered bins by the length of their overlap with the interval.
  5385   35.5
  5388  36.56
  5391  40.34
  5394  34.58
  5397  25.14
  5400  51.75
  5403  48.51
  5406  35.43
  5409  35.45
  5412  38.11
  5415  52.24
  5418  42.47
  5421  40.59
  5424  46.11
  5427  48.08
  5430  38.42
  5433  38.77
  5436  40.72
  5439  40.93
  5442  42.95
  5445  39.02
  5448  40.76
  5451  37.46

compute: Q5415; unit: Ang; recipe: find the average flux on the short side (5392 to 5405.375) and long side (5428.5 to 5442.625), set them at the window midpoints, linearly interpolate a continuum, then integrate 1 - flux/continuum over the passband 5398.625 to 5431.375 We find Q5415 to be -2.8 Ang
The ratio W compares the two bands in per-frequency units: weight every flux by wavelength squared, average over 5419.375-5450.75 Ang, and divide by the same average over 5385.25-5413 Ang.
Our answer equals 1.10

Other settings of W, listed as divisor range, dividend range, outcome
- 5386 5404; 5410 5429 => 1.14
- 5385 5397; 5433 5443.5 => 1.18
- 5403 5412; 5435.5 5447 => 1.09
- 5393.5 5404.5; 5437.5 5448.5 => 1.03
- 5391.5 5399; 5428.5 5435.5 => 1.21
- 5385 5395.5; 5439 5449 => 1.13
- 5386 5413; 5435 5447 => 1.08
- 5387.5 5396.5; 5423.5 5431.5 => 1.24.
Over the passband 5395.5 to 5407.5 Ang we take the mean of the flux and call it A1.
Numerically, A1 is 40.2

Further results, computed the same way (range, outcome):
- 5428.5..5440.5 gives 39.7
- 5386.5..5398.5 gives 34.2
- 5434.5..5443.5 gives 41.5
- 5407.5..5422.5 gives 41.8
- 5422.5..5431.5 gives 44.2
